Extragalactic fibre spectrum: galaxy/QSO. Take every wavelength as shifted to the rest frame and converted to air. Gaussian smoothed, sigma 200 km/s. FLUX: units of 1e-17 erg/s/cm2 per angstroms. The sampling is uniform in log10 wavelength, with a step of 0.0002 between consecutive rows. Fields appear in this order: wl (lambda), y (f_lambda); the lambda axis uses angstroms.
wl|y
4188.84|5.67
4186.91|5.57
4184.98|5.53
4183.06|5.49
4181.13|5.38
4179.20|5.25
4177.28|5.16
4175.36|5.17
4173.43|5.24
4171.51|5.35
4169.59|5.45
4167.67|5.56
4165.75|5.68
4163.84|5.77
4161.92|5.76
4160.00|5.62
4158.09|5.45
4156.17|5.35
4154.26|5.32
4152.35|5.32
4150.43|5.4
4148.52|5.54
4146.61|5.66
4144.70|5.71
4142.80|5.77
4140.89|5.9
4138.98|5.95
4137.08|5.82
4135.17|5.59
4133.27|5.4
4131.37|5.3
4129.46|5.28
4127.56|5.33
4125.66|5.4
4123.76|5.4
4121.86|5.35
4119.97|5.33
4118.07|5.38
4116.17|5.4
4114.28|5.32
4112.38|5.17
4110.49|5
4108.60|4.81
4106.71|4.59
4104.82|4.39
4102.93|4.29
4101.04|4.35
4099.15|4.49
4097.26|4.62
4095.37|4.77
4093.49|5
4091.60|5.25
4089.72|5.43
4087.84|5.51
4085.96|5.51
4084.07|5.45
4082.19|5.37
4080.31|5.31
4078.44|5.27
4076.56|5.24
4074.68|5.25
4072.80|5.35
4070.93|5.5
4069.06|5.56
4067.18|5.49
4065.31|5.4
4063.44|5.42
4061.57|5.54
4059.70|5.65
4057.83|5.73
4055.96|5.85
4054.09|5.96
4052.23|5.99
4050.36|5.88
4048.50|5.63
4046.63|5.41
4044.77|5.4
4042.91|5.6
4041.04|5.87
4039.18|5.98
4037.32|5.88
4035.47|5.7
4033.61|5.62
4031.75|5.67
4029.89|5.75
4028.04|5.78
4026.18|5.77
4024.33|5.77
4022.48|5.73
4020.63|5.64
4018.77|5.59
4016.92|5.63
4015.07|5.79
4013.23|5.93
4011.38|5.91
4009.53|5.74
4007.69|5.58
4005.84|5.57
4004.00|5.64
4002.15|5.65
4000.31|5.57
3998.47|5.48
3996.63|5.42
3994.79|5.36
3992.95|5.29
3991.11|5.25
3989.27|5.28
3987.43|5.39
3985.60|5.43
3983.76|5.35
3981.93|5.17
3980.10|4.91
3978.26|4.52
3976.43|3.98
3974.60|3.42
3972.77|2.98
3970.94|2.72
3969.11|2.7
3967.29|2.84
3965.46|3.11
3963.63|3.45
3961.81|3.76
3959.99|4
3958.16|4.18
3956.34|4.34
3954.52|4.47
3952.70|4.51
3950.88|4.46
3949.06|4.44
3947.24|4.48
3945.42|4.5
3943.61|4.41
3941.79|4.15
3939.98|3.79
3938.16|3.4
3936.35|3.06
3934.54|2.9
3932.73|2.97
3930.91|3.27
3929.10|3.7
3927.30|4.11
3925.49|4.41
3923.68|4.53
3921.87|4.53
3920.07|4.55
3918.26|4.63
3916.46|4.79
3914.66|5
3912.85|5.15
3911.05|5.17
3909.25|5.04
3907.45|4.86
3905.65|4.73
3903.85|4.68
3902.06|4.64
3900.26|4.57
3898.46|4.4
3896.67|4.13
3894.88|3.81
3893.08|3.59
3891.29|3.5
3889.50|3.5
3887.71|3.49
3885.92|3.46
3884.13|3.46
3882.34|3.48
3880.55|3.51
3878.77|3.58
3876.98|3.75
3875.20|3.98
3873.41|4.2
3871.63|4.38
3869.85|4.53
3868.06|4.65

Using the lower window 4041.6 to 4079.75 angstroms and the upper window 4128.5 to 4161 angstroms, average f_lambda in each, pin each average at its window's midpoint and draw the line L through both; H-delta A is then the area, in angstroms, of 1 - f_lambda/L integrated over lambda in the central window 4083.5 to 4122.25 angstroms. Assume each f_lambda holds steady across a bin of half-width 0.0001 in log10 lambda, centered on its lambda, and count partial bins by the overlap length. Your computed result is 3.8 angstroms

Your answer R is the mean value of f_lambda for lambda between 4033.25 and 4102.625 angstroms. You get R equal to 5.42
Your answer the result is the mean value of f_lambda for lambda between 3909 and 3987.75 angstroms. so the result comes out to 4.13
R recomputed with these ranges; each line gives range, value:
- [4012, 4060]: 5.74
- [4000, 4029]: 5.71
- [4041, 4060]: 5.72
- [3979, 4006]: 5.37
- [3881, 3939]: 4.11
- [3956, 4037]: 4.98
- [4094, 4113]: 4.65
